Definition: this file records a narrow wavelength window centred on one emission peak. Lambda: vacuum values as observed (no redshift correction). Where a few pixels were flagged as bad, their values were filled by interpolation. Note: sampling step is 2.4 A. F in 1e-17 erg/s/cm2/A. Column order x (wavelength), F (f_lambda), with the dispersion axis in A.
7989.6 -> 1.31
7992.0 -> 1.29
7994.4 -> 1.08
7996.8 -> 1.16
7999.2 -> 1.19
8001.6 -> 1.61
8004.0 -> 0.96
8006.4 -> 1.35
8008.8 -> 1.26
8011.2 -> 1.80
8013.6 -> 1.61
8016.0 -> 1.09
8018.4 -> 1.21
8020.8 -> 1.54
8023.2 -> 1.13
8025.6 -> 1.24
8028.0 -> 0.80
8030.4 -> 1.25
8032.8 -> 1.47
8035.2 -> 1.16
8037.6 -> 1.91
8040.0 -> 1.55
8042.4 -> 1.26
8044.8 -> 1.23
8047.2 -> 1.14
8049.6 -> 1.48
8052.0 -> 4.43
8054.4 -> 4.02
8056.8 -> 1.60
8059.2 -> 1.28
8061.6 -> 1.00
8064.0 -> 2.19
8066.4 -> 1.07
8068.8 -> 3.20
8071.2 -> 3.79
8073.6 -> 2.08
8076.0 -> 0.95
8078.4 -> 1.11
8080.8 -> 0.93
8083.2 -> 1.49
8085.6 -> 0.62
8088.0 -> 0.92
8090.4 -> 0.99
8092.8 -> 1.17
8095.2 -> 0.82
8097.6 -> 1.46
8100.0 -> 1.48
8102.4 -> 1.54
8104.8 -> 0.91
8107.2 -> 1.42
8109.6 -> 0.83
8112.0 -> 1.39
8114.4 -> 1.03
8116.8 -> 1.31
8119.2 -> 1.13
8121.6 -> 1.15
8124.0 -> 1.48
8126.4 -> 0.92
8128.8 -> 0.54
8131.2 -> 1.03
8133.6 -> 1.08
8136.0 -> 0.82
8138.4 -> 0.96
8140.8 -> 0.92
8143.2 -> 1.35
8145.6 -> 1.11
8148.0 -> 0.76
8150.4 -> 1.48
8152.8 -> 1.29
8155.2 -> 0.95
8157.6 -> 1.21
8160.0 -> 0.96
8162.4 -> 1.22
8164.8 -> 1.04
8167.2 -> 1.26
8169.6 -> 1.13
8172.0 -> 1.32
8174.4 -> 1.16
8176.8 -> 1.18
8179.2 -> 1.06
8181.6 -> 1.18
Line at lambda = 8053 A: [S II]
